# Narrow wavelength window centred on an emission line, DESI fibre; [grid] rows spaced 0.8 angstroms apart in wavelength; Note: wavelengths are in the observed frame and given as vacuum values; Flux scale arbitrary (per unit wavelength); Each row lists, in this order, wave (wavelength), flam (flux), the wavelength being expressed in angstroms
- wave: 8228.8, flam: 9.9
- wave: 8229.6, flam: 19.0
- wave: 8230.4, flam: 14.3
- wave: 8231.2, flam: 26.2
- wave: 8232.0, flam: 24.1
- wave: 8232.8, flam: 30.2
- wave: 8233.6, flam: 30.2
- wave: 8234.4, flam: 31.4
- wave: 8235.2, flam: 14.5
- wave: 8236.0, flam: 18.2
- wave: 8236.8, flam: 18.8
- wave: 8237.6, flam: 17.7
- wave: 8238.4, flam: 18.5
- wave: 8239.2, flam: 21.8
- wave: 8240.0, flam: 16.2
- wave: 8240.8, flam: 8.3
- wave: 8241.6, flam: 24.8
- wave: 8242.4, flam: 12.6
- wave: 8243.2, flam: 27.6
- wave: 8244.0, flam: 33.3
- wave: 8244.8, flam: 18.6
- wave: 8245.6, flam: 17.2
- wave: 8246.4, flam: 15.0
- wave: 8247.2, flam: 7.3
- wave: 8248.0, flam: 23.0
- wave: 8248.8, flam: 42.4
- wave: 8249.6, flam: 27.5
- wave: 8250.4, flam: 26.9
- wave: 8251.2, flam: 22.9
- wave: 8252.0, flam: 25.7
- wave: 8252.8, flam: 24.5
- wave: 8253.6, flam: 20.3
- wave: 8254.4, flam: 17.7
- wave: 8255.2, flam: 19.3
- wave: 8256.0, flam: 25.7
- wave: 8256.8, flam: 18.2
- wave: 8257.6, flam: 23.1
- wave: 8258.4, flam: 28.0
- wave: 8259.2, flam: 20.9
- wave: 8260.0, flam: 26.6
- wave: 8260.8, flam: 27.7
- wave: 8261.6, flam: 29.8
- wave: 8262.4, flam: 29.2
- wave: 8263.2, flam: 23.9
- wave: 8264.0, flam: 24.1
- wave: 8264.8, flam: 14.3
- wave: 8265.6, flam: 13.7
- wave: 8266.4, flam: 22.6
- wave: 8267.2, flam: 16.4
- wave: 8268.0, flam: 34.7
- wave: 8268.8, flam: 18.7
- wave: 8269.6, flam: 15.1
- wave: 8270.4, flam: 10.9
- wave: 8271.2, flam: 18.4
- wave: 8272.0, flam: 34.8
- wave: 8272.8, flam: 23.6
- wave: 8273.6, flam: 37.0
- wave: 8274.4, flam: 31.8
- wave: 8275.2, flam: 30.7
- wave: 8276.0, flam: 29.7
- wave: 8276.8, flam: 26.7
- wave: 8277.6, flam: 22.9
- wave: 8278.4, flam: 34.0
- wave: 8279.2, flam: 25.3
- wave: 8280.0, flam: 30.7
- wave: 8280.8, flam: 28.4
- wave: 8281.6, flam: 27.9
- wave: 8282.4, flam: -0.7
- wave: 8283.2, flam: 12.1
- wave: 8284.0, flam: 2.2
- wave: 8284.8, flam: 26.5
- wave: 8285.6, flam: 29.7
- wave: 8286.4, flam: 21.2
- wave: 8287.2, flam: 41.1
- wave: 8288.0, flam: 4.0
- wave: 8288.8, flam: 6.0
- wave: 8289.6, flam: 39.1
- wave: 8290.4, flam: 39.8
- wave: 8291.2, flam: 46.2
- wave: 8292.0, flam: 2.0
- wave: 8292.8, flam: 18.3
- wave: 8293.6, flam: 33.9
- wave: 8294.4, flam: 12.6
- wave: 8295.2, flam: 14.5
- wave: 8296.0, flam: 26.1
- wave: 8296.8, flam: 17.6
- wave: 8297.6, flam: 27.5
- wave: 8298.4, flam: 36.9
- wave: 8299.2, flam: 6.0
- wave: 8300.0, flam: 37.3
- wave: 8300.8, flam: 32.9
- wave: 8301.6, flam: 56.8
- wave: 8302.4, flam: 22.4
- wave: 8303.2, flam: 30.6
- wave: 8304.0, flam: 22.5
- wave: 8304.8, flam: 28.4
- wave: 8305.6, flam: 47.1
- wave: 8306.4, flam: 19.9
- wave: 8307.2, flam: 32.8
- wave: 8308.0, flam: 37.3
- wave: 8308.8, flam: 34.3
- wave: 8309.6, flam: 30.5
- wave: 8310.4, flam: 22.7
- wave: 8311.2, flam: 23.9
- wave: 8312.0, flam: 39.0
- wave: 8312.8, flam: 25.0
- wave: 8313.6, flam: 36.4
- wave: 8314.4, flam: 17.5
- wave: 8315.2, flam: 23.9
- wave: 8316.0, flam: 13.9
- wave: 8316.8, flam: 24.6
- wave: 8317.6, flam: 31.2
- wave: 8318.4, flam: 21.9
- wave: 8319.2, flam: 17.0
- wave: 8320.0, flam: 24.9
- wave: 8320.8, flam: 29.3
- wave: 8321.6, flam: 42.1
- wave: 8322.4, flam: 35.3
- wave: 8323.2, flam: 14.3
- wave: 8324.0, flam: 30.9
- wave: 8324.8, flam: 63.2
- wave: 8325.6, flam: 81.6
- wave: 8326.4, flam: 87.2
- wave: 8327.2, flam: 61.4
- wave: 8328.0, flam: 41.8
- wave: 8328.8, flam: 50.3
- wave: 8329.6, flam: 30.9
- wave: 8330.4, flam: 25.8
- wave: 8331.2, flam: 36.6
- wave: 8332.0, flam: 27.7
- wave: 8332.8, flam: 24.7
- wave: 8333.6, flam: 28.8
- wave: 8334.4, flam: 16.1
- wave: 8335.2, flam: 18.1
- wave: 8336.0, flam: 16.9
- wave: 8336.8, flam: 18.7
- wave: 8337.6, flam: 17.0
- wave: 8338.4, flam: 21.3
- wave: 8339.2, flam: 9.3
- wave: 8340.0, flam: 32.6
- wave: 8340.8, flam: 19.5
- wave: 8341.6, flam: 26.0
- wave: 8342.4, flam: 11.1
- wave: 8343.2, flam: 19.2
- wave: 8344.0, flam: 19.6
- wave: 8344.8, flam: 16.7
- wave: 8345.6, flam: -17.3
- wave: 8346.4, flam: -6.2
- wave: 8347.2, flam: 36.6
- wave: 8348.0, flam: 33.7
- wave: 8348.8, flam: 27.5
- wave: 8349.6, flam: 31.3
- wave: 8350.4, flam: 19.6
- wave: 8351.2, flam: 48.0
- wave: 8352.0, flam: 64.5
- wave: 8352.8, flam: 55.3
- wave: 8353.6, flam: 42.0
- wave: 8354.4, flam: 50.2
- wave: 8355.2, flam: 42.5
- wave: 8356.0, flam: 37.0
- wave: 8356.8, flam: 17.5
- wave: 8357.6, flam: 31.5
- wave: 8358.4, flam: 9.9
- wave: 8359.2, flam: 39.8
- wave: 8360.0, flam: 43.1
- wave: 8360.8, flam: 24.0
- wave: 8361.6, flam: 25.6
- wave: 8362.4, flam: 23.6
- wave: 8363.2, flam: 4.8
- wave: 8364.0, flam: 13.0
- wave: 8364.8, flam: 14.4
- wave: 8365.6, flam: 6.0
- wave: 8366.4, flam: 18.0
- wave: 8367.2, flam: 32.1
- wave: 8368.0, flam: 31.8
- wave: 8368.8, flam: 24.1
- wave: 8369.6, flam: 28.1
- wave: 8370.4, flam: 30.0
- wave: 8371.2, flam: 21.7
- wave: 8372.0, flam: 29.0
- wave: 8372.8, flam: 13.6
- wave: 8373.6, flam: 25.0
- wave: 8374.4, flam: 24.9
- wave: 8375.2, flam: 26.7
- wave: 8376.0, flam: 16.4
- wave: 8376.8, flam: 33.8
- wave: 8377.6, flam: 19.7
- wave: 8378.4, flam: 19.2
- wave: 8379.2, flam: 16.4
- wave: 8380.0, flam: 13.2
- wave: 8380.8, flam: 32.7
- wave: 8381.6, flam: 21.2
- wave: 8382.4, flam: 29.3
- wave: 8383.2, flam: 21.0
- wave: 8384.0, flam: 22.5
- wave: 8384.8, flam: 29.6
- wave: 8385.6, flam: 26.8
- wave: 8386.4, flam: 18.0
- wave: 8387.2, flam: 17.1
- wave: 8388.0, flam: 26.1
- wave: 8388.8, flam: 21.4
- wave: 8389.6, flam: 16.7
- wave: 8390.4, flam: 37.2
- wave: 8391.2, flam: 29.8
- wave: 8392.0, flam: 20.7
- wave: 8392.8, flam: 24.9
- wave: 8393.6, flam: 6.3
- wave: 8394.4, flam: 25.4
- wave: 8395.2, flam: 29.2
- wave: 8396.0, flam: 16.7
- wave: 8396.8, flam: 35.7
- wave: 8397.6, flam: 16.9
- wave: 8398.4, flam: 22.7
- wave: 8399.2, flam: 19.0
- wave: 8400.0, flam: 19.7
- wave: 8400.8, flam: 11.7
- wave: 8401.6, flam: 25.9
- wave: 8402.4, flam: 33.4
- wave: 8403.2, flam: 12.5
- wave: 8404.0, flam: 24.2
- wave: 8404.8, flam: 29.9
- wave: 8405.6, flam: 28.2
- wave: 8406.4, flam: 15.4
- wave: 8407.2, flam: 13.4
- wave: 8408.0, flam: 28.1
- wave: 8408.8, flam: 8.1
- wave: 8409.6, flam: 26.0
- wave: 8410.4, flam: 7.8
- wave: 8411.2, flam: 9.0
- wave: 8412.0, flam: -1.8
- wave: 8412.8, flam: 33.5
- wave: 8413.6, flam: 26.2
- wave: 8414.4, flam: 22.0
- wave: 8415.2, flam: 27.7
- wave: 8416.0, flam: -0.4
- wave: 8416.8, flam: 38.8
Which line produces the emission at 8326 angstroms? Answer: Halpha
